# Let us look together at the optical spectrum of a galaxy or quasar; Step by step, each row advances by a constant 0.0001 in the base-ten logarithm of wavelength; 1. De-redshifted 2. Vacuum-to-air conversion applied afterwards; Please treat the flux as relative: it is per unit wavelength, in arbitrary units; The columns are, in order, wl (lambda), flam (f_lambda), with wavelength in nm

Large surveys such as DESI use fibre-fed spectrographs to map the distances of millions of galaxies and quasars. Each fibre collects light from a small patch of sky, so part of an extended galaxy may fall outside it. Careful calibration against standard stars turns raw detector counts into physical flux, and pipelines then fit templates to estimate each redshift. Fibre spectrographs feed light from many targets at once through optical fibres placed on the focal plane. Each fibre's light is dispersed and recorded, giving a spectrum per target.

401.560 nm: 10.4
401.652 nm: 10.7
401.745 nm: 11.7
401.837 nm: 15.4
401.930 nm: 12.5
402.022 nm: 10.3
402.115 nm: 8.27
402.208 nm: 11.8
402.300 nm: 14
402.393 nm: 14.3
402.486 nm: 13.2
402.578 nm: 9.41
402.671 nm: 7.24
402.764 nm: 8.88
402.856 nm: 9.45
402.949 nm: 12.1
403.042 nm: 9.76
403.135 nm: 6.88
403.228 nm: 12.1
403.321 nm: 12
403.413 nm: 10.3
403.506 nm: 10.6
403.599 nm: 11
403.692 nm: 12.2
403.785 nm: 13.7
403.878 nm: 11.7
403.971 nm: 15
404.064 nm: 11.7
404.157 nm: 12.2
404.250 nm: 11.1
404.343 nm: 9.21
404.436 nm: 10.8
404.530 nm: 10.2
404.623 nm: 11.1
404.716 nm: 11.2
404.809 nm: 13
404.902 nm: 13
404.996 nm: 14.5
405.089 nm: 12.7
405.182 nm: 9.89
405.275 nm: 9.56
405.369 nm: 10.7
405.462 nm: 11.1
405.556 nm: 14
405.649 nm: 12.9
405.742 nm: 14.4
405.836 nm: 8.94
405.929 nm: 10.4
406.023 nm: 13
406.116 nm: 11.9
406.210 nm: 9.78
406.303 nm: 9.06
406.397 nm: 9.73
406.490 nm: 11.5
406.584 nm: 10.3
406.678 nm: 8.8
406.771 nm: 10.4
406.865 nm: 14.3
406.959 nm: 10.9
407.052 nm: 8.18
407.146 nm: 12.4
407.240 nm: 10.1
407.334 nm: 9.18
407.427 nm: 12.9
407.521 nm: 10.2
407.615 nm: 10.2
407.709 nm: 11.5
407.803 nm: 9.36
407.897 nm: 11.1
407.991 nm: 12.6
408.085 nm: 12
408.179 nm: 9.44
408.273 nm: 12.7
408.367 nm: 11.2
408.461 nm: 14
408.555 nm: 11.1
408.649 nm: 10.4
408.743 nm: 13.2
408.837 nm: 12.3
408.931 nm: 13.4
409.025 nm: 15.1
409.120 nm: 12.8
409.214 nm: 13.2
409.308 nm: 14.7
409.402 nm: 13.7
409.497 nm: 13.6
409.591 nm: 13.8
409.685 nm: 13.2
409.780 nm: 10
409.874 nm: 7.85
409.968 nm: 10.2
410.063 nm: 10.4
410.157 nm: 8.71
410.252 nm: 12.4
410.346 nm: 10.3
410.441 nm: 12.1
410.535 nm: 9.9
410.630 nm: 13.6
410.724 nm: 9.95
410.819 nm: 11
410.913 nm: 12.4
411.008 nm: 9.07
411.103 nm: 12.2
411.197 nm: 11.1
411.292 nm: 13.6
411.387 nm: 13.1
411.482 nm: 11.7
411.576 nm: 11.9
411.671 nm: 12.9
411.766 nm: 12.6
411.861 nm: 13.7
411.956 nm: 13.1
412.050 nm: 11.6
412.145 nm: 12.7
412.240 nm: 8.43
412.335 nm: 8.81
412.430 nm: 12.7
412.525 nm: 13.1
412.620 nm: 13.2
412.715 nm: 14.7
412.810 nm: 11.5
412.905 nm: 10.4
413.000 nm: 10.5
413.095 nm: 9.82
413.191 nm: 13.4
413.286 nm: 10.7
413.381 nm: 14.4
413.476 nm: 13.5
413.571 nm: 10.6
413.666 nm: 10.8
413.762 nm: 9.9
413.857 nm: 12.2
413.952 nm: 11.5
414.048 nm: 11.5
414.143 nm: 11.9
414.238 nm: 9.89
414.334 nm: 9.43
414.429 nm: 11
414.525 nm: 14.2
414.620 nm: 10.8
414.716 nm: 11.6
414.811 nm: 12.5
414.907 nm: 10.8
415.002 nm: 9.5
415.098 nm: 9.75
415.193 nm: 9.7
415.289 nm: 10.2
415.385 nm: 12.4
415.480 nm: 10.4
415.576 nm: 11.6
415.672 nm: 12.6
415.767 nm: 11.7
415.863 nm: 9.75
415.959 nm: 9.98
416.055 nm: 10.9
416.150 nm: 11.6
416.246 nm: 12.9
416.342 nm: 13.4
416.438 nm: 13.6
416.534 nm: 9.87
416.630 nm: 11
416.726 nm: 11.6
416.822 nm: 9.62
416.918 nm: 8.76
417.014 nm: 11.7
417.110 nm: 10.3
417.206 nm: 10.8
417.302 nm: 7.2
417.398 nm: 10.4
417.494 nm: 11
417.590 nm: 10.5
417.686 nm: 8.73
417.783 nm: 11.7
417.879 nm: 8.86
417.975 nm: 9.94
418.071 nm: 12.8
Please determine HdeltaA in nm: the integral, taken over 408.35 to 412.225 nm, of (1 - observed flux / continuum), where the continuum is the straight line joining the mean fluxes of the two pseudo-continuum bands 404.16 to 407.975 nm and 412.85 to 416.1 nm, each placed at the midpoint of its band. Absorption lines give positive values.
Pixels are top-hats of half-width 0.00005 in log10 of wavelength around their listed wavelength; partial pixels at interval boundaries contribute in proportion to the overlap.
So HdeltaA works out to -0.31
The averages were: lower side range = 11.1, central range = 12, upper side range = 11.2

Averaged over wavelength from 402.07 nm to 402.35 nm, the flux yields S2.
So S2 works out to 11.4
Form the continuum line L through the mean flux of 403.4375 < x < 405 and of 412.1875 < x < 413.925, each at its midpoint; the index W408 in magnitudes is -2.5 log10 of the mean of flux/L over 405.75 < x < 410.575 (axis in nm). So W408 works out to 0.03 mag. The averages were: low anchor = 11.8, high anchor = 11.6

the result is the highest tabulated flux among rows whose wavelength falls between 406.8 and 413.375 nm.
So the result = 15.1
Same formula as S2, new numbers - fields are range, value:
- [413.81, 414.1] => 11.7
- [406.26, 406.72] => 9.88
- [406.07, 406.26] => 10.8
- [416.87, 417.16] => 10.3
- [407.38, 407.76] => 11.2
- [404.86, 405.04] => 13.7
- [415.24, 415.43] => 11.2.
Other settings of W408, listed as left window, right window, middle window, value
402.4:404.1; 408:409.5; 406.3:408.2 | 0.141 mag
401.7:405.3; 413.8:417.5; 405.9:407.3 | 0.059 mag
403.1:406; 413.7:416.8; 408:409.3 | -0.092 mag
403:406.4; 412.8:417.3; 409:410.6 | -0.053 mag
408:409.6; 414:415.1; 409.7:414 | 0.030 mag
